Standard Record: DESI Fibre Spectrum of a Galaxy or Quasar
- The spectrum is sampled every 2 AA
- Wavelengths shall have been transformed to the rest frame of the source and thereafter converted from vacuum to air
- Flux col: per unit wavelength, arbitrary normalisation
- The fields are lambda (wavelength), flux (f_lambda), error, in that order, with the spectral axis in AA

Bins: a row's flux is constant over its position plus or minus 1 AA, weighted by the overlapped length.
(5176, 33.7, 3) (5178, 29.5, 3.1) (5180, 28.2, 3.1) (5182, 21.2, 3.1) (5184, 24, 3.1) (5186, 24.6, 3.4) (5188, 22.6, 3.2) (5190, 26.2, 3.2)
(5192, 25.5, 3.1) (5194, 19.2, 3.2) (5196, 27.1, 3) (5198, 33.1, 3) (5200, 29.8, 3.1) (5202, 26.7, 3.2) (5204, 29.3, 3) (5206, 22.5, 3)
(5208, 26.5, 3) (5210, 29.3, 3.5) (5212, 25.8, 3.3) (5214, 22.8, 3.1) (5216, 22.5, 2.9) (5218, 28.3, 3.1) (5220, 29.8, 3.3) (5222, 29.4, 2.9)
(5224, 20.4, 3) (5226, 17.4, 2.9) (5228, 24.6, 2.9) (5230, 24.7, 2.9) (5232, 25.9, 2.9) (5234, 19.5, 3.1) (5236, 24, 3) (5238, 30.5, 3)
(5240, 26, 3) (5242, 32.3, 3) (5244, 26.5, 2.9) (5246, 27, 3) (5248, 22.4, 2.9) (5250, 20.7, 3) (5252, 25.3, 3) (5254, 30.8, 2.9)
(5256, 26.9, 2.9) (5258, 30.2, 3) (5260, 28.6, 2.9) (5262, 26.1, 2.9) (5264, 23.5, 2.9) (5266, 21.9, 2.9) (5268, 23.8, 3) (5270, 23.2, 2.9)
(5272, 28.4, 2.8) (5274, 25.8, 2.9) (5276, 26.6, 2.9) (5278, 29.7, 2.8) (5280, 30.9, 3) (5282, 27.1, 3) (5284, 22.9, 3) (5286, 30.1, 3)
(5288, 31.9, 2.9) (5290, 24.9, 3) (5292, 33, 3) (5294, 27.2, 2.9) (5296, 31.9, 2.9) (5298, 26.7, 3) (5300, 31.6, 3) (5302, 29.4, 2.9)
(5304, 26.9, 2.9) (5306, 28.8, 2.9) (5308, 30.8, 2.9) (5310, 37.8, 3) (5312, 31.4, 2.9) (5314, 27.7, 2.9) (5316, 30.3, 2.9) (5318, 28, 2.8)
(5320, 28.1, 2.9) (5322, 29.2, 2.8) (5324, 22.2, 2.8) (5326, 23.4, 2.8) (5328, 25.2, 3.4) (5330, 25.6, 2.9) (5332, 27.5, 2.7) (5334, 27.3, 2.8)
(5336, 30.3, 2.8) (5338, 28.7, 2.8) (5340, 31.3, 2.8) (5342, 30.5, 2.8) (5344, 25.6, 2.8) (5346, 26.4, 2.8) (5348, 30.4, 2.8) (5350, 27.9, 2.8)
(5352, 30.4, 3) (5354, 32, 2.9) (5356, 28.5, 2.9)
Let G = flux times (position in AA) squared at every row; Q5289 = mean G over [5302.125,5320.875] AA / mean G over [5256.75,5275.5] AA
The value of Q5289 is 1.2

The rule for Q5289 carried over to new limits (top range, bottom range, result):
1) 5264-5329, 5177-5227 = 1.13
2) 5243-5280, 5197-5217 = 0.99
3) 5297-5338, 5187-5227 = 1.15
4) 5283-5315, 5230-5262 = 1.14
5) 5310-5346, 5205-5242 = 1.16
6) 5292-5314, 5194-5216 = 1.18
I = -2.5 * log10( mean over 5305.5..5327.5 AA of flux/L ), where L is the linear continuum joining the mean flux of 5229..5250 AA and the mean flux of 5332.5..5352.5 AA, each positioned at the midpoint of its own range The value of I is -0.03 mag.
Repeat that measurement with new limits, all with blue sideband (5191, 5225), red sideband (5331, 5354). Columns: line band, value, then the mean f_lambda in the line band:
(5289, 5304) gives -0.040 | 29.1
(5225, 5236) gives 0.186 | 22.6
